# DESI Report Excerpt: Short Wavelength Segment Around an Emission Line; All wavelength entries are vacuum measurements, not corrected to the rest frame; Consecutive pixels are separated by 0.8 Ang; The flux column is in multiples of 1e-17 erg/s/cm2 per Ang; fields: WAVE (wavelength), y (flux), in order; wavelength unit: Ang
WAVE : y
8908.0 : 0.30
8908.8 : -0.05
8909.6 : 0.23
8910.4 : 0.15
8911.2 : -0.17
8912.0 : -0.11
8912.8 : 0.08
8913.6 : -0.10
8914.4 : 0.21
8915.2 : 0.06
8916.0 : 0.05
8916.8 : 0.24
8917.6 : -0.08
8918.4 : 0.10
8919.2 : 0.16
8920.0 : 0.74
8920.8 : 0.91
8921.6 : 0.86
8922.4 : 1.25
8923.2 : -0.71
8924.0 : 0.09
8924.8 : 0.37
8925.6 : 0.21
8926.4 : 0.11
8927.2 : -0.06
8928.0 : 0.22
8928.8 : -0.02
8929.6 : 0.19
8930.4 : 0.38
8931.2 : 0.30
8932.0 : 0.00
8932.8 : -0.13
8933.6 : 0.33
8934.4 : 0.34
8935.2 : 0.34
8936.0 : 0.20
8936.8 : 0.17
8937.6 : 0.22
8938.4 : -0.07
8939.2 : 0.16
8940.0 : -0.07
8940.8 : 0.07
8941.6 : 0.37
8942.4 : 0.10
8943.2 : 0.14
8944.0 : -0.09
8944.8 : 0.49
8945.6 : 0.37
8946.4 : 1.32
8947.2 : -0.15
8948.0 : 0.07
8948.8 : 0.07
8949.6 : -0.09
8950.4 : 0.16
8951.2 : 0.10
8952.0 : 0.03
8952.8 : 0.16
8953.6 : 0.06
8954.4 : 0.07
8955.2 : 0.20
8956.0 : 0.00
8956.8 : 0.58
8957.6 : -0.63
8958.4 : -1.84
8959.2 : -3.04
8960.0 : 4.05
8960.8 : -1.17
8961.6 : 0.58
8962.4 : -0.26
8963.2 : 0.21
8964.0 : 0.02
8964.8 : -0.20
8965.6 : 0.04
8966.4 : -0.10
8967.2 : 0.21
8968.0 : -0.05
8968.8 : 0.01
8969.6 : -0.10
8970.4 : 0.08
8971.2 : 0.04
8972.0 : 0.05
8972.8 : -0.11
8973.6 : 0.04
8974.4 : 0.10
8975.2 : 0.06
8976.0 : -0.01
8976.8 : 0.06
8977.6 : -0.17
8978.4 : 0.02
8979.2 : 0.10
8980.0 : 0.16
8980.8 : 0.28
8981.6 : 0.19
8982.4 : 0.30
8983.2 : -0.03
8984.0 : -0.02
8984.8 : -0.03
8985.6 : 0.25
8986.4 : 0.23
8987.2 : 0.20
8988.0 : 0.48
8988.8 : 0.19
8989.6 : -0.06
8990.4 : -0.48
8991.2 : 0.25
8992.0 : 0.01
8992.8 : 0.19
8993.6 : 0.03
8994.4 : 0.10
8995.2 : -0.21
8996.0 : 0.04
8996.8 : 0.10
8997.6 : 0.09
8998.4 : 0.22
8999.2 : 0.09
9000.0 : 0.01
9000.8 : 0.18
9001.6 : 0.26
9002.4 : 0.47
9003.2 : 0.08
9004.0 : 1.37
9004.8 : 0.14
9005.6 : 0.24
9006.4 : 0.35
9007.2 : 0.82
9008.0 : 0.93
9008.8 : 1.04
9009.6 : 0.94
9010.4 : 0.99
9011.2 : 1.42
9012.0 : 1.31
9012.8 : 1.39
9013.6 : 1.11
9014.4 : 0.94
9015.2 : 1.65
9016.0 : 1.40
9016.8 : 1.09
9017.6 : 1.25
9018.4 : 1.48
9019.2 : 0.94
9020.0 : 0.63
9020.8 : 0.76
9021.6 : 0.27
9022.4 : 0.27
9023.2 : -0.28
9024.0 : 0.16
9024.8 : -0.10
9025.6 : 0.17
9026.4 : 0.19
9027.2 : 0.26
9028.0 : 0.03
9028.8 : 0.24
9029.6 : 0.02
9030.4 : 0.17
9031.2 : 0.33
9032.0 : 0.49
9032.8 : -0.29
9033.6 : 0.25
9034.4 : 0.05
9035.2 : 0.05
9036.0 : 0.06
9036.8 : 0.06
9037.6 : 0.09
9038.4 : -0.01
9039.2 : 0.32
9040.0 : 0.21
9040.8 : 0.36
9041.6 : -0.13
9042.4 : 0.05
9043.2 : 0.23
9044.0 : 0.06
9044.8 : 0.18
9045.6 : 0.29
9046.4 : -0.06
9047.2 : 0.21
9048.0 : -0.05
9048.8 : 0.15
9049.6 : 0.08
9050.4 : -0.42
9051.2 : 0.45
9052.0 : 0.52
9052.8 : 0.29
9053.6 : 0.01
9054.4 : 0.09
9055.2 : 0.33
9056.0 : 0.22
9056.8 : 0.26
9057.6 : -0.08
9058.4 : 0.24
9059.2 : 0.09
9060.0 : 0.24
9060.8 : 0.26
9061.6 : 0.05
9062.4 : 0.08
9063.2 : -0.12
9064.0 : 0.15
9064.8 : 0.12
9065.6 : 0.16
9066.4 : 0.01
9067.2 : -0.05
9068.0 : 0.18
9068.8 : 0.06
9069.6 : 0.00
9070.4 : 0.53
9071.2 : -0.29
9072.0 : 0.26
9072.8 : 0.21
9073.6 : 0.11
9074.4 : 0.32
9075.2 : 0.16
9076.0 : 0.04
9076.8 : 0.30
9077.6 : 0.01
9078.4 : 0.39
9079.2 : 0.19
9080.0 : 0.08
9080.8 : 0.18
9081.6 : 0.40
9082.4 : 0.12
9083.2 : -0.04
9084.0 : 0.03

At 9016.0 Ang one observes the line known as [O II] 3727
